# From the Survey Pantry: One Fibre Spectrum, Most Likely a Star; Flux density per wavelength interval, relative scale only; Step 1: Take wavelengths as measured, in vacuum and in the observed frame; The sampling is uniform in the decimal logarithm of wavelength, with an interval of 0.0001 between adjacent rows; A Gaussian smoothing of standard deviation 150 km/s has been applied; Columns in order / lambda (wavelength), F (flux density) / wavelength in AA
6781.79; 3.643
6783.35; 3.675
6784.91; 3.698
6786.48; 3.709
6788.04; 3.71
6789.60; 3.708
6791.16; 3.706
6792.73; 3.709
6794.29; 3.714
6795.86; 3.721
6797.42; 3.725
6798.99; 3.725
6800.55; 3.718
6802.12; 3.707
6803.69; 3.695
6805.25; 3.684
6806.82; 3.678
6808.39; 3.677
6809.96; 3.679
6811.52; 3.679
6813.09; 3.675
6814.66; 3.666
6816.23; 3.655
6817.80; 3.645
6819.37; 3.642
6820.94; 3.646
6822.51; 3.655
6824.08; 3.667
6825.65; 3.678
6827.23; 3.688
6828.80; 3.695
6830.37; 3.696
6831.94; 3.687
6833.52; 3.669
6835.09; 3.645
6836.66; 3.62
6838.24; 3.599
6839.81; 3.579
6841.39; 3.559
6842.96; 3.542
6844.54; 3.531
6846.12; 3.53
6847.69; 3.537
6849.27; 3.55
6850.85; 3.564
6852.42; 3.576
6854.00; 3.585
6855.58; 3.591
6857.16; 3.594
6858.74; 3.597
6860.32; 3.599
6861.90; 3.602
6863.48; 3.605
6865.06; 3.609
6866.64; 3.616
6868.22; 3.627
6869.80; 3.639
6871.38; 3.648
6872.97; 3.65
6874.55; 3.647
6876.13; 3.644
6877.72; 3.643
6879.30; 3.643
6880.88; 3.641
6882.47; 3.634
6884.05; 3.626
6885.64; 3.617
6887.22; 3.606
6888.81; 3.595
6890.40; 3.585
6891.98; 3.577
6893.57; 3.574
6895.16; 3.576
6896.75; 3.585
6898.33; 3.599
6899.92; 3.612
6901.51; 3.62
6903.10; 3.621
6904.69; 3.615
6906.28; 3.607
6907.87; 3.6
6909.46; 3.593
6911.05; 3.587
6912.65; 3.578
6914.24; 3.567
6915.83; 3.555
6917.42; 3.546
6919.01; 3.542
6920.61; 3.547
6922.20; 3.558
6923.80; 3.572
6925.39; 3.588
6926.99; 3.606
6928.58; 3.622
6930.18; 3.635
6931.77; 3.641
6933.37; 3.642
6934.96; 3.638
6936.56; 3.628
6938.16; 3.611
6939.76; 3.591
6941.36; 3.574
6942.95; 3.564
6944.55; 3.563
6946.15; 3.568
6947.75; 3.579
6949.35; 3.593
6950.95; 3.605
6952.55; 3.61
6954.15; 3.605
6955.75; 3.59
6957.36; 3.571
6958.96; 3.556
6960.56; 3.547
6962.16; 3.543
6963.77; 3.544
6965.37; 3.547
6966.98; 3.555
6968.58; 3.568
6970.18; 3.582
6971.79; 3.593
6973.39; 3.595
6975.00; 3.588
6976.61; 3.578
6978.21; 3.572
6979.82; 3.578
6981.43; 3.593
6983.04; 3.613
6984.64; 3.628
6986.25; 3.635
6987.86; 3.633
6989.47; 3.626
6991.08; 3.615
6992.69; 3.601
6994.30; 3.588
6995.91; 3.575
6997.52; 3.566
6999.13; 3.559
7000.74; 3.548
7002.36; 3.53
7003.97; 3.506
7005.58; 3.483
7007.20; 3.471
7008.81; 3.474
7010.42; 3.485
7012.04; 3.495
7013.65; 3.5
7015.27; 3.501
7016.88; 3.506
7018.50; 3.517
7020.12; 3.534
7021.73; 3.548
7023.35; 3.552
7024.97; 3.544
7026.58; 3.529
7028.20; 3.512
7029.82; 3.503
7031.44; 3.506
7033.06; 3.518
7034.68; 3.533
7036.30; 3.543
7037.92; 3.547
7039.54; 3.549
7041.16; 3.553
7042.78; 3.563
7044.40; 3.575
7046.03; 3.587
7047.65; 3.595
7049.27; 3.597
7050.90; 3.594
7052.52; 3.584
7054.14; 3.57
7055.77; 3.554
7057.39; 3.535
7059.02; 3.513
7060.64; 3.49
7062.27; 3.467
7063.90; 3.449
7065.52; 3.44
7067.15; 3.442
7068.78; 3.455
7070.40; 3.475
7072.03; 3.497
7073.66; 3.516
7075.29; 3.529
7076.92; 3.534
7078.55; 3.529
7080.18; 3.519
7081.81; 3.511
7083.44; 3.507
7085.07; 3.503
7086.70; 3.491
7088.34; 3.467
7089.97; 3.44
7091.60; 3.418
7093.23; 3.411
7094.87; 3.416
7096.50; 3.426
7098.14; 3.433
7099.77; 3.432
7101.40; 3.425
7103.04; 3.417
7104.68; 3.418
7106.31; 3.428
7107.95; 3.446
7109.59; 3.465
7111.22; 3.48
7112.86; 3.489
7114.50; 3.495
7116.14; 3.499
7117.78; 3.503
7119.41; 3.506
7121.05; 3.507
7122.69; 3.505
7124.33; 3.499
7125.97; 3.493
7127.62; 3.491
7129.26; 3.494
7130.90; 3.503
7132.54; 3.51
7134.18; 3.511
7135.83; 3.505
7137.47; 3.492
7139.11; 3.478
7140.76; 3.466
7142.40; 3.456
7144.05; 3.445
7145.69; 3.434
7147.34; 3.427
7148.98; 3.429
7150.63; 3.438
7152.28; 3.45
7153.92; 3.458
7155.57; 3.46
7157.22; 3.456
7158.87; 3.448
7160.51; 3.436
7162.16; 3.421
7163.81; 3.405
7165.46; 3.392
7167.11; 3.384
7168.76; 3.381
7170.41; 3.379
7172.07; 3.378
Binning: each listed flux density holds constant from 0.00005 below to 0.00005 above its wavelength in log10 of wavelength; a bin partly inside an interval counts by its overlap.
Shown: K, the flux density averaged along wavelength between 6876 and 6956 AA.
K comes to 3.6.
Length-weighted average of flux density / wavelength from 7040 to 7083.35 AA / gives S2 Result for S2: 3.53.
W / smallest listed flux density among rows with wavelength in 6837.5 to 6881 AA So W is 3.53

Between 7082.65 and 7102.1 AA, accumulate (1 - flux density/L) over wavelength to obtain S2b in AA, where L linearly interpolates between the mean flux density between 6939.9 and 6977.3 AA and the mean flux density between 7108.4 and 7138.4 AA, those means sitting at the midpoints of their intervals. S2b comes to 0.4 AA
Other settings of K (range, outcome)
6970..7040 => 3.55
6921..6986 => 3.59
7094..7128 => 3.46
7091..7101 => 3.42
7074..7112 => 3.46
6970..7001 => 3.59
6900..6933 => 3.59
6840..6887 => 3.6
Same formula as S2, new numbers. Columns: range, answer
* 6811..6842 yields 3.65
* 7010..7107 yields 3.5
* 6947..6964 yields 3.58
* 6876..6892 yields 3.62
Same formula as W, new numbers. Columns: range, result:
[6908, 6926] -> 3.542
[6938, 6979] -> 3.543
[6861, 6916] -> 3.555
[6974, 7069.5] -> 3.44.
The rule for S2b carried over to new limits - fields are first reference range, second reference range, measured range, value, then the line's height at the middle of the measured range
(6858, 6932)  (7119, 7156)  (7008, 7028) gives 0.1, 3.54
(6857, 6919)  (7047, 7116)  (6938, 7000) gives -0.5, 3.56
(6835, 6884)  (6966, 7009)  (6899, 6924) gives 0.1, 3.59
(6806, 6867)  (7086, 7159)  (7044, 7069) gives -0.2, 3.5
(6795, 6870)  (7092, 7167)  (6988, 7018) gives 0.0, 3.53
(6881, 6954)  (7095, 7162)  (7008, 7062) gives -0.2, 3.52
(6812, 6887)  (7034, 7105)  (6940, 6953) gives 0.0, 3.57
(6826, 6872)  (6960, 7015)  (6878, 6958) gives -0.3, 3.58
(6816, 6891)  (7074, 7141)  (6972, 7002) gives -0.4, 3.54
